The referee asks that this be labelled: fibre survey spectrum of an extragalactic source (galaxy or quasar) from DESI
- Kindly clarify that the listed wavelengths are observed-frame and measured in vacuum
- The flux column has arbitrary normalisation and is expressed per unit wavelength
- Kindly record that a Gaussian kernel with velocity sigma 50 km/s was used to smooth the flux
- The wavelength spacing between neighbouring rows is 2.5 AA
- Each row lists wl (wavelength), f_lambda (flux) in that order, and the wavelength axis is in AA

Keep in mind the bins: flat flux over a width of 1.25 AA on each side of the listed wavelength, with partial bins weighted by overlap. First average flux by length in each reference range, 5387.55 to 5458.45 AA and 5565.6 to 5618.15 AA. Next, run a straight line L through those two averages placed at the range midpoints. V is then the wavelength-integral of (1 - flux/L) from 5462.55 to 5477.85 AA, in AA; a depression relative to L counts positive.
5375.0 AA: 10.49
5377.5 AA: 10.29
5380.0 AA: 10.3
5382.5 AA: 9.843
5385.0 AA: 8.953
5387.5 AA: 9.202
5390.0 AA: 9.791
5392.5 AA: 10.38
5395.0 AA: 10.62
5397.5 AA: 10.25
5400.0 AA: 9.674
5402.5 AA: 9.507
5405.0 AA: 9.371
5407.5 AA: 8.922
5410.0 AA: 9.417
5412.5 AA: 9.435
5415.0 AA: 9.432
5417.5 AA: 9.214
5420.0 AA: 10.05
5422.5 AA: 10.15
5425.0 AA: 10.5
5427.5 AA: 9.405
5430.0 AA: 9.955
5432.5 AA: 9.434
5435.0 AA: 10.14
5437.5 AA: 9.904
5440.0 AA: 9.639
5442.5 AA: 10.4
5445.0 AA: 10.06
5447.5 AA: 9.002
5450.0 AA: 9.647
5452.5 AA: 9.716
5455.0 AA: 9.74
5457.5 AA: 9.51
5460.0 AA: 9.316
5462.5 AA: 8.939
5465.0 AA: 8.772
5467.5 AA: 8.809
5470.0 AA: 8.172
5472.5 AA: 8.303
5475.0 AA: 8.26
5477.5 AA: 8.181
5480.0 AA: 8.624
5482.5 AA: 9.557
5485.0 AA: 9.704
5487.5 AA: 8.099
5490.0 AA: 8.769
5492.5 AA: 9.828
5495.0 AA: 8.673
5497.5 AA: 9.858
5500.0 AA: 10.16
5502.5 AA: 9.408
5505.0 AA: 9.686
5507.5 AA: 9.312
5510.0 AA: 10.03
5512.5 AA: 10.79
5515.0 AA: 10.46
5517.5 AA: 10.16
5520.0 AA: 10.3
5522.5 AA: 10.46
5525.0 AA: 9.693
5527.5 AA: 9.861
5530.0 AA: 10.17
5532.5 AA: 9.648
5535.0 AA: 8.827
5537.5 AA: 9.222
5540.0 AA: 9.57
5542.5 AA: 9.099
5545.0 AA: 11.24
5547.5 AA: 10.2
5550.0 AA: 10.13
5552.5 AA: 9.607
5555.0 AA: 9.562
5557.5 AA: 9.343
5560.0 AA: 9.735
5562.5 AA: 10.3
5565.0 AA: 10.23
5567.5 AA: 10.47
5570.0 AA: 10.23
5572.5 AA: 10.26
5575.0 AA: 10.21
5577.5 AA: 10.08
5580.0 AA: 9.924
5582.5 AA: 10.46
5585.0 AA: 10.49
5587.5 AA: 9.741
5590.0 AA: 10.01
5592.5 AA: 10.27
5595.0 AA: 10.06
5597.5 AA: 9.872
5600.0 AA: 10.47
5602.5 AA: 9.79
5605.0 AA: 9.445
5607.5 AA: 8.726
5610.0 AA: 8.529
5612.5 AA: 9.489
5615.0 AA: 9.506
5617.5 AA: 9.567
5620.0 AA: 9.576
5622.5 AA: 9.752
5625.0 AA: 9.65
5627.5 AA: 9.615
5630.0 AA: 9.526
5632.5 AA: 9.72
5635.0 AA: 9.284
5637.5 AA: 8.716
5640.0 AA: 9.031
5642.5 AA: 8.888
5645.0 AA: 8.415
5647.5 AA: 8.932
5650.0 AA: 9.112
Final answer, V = 2.1 AA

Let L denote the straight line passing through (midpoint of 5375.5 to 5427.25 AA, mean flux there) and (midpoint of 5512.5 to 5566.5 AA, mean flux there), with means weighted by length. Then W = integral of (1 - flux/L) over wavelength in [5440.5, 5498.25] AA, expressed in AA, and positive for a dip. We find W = 4.2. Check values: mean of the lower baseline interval 9.77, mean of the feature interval 9.13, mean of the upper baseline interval 9.92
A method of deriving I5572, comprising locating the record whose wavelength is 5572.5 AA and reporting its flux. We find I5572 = 10.26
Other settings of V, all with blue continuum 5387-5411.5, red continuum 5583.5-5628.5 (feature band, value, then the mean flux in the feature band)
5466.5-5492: 2.7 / 8.68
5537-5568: -0.6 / 9.9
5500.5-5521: -0.6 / 10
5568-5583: -0.8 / 10.2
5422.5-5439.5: -0.3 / 9.9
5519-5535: -0.4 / 9.92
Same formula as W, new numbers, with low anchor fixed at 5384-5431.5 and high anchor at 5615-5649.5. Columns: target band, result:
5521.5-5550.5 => -1.1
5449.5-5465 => 0.3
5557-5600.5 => -3.4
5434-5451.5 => -0.3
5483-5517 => -0.3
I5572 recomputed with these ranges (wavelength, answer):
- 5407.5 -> 8.922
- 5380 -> 10.3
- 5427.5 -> 9.405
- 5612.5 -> 9.489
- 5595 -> 10.06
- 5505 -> 9.686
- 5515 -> 10.46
